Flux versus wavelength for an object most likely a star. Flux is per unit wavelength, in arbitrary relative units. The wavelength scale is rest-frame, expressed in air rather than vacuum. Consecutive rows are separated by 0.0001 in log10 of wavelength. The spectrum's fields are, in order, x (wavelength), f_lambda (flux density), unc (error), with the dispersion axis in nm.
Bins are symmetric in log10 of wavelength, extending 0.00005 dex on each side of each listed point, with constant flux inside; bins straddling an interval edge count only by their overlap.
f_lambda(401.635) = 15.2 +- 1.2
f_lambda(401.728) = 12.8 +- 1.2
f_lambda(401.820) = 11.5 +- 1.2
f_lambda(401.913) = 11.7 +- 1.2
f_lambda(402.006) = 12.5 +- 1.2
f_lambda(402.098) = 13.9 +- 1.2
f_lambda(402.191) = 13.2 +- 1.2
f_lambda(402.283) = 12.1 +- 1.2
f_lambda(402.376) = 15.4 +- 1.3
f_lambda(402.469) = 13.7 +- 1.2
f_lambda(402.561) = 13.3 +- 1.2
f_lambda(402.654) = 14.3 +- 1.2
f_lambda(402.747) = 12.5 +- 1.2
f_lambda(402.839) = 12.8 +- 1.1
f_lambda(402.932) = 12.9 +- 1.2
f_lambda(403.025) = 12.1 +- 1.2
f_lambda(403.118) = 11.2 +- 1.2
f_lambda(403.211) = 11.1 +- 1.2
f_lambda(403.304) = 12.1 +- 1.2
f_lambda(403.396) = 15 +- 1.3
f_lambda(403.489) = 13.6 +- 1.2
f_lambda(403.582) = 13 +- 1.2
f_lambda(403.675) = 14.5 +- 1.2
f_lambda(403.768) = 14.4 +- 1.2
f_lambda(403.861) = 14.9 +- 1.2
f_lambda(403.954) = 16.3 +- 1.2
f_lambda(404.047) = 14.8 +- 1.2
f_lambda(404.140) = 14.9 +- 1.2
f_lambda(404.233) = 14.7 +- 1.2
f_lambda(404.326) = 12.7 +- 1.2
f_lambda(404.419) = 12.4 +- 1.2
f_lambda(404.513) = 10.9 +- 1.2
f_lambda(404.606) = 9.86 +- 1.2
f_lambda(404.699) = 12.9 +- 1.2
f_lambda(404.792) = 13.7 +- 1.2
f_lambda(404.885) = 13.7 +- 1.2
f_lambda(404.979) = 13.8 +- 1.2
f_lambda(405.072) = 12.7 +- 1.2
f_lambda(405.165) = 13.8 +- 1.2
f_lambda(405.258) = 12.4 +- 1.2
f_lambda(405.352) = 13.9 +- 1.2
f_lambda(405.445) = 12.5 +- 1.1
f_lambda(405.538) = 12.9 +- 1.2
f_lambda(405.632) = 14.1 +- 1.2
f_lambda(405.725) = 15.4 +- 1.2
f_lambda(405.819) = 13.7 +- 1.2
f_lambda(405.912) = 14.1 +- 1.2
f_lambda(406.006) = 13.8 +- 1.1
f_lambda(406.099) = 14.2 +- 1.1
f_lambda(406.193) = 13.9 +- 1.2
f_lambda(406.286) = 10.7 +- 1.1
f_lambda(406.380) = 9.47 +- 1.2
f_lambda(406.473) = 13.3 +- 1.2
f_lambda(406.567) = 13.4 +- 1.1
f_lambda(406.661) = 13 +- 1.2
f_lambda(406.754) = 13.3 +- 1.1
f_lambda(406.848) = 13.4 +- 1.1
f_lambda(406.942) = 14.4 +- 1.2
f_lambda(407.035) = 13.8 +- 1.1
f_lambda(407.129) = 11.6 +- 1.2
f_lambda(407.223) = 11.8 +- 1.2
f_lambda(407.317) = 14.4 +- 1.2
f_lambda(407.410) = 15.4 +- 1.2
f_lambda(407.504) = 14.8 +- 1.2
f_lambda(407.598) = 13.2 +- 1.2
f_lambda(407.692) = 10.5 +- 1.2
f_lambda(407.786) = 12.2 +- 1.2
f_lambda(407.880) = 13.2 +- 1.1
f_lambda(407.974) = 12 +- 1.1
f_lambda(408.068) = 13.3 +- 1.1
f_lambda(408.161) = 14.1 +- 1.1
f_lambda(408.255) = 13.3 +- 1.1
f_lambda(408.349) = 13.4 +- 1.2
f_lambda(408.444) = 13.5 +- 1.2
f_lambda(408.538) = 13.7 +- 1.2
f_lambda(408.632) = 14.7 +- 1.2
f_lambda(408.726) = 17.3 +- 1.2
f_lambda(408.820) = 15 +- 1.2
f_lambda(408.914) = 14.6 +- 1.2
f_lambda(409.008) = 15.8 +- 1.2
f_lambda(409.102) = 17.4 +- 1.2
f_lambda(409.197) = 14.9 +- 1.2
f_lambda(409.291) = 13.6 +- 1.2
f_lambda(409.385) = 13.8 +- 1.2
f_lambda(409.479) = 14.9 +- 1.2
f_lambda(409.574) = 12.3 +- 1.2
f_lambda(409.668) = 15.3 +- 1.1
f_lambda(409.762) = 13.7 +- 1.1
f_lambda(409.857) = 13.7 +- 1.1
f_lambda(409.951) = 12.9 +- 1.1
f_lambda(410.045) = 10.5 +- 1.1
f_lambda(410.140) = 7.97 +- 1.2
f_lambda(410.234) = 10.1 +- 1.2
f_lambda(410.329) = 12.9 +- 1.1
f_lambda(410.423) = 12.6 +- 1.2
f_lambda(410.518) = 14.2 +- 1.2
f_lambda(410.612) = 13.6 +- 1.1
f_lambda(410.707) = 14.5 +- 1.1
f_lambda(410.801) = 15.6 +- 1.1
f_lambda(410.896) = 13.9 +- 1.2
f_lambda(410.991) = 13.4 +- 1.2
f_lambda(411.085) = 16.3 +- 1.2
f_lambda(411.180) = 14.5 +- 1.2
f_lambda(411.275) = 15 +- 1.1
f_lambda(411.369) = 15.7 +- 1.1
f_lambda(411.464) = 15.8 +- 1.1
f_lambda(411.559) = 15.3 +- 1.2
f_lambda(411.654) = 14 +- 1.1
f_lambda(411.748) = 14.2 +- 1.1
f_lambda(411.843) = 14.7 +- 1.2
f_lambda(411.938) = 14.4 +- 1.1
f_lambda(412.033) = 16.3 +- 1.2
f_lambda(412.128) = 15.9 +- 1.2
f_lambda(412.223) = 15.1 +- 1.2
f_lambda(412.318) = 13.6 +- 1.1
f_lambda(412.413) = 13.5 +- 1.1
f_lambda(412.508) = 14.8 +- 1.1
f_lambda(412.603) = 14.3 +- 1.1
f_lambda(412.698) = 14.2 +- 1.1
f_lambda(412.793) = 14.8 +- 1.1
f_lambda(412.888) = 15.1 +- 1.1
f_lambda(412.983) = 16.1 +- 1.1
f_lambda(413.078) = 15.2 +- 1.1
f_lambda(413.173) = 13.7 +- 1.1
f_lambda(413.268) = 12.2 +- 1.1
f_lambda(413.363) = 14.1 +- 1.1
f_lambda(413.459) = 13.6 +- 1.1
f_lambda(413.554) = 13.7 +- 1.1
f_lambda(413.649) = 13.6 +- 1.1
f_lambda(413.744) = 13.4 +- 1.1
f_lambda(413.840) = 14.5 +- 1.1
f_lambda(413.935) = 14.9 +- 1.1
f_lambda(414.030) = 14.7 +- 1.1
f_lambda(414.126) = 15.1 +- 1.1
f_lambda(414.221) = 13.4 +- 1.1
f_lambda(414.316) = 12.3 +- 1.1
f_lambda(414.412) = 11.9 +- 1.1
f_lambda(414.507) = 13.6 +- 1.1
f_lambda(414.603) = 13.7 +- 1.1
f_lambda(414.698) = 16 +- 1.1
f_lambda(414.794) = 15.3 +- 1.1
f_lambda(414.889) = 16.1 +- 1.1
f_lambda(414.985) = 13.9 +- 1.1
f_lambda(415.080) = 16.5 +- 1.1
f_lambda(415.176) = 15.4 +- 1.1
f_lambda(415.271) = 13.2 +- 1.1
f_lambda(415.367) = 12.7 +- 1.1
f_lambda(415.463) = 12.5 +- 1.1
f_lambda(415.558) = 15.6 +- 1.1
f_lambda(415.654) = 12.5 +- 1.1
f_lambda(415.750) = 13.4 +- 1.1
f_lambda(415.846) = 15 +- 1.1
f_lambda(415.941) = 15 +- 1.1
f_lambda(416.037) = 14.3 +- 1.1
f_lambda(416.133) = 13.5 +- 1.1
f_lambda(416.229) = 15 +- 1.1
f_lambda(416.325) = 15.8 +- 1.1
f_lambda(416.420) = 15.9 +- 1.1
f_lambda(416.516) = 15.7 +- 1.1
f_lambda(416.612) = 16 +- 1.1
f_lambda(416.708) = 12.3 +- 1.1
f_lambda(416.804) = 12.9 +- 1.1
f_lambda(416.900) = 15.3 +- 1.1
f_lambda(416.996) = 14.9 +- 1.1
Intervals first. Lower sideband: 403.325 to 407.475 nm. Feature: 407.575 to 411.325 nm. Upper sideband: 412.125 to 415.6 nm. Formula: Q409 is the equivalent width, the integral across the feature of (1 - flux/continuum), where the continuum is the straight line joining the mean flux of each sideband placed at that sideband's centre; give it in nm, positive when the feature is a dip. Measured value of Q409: 0.04 nm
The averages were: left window 13.4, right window 14.3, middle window 13.7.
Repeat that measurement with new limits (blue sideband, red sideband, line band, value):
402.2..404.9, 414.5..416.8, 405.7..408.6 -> 0.09 nm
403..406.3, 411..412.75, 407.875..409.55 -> -0.02 nm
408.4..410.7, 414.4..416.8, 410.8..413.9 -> -0.11 nm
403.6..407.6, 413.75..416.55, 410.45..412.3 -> -0.11 nm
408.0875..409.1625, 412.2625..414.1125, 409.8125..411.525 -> 0.12 nm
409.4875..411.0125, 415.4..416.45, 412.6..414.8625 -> -0.05 nm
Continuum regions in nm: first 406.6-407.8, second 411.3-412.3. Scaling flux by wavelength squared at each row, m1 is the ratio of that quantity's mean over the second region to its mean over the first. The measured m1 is 1.17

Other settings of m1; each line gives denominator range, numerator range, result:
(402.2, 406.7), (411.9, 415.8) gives 1.13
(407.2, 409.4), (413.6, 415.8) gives 1.04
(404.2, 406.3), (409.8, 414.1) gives 1.10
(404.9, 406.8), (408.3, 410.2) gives 1.07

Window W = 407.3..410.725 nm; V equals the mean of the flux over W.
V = 13.6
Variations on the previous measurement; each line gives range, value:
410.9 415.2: 14.5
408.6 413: 14.3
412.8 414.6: 14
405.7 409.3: 13.7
